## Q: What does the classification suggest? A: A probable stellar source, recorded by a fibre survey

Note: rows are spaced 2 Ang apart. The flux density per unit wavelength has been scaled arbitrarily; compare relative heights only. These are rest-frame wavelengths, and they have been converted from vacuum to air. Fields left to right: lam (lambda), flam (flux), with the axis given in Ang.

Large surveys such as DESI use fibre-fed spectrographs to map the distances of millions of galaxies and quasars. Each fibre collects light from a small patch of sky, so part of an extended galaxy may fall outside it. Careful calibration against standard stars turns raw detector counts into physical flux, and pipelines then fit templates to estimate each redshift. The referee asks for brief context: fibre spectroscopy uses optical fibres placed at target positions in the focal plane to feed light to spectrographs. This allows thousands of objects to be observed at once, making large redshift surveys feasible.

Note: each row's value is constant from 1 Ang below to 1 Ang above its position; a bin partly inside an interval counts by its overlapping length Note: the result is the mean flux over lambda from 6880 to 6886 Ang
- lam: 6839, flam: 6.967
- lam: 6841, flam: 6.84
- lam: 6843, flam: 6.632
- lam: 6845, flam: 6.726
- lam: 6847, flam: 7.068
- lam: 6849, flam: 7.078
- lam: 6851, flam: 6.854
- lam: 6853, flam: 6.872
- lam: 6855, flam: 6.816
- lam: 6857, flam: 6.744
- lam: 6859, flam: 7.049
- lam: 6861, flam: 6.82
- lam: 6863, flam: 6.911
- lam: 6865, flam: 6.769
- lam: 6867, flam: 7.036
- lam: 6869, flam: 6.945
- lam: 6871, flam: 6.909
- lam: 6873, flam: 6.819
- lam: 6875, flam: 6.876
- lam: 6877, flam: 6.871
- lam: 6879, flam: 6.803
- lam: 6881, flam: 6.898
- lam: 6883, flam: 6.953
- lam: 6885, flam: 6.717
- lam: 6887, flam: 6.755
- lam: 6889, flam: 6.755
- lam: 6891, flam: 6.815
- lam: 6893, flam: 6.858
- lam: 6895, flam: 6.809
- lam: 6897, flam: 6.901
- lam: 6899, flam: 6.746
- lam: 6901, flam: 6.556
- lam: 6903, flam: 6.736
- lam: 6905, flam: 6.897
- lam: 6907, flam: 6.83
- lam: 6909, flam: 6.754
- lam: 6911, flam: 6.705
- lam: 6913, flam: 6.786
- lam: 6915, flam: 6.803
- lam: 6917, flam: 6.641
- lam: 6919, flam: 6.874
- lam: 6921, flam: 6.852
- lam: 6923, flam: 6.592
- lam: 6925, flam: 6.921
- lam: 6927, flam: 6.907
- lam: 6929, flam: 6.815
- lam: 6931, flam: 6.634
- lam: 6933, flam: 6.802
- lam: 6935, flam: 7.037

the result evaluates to 6.86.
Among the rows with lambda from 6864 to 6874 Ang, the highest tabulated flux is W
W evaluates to 7.036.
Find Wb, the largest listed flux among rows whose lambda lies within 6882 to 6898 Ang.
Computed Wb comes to 6.953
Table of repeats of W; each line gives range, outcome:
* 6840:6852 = 7.078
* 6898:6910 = 6.897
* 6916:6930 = 6.921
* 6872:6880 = 6.876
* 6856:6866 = 7.049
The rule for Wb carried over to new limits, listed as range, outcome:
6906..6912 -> 6.83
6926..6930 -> 6.907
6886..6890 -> 6.755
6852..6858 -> 6.872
